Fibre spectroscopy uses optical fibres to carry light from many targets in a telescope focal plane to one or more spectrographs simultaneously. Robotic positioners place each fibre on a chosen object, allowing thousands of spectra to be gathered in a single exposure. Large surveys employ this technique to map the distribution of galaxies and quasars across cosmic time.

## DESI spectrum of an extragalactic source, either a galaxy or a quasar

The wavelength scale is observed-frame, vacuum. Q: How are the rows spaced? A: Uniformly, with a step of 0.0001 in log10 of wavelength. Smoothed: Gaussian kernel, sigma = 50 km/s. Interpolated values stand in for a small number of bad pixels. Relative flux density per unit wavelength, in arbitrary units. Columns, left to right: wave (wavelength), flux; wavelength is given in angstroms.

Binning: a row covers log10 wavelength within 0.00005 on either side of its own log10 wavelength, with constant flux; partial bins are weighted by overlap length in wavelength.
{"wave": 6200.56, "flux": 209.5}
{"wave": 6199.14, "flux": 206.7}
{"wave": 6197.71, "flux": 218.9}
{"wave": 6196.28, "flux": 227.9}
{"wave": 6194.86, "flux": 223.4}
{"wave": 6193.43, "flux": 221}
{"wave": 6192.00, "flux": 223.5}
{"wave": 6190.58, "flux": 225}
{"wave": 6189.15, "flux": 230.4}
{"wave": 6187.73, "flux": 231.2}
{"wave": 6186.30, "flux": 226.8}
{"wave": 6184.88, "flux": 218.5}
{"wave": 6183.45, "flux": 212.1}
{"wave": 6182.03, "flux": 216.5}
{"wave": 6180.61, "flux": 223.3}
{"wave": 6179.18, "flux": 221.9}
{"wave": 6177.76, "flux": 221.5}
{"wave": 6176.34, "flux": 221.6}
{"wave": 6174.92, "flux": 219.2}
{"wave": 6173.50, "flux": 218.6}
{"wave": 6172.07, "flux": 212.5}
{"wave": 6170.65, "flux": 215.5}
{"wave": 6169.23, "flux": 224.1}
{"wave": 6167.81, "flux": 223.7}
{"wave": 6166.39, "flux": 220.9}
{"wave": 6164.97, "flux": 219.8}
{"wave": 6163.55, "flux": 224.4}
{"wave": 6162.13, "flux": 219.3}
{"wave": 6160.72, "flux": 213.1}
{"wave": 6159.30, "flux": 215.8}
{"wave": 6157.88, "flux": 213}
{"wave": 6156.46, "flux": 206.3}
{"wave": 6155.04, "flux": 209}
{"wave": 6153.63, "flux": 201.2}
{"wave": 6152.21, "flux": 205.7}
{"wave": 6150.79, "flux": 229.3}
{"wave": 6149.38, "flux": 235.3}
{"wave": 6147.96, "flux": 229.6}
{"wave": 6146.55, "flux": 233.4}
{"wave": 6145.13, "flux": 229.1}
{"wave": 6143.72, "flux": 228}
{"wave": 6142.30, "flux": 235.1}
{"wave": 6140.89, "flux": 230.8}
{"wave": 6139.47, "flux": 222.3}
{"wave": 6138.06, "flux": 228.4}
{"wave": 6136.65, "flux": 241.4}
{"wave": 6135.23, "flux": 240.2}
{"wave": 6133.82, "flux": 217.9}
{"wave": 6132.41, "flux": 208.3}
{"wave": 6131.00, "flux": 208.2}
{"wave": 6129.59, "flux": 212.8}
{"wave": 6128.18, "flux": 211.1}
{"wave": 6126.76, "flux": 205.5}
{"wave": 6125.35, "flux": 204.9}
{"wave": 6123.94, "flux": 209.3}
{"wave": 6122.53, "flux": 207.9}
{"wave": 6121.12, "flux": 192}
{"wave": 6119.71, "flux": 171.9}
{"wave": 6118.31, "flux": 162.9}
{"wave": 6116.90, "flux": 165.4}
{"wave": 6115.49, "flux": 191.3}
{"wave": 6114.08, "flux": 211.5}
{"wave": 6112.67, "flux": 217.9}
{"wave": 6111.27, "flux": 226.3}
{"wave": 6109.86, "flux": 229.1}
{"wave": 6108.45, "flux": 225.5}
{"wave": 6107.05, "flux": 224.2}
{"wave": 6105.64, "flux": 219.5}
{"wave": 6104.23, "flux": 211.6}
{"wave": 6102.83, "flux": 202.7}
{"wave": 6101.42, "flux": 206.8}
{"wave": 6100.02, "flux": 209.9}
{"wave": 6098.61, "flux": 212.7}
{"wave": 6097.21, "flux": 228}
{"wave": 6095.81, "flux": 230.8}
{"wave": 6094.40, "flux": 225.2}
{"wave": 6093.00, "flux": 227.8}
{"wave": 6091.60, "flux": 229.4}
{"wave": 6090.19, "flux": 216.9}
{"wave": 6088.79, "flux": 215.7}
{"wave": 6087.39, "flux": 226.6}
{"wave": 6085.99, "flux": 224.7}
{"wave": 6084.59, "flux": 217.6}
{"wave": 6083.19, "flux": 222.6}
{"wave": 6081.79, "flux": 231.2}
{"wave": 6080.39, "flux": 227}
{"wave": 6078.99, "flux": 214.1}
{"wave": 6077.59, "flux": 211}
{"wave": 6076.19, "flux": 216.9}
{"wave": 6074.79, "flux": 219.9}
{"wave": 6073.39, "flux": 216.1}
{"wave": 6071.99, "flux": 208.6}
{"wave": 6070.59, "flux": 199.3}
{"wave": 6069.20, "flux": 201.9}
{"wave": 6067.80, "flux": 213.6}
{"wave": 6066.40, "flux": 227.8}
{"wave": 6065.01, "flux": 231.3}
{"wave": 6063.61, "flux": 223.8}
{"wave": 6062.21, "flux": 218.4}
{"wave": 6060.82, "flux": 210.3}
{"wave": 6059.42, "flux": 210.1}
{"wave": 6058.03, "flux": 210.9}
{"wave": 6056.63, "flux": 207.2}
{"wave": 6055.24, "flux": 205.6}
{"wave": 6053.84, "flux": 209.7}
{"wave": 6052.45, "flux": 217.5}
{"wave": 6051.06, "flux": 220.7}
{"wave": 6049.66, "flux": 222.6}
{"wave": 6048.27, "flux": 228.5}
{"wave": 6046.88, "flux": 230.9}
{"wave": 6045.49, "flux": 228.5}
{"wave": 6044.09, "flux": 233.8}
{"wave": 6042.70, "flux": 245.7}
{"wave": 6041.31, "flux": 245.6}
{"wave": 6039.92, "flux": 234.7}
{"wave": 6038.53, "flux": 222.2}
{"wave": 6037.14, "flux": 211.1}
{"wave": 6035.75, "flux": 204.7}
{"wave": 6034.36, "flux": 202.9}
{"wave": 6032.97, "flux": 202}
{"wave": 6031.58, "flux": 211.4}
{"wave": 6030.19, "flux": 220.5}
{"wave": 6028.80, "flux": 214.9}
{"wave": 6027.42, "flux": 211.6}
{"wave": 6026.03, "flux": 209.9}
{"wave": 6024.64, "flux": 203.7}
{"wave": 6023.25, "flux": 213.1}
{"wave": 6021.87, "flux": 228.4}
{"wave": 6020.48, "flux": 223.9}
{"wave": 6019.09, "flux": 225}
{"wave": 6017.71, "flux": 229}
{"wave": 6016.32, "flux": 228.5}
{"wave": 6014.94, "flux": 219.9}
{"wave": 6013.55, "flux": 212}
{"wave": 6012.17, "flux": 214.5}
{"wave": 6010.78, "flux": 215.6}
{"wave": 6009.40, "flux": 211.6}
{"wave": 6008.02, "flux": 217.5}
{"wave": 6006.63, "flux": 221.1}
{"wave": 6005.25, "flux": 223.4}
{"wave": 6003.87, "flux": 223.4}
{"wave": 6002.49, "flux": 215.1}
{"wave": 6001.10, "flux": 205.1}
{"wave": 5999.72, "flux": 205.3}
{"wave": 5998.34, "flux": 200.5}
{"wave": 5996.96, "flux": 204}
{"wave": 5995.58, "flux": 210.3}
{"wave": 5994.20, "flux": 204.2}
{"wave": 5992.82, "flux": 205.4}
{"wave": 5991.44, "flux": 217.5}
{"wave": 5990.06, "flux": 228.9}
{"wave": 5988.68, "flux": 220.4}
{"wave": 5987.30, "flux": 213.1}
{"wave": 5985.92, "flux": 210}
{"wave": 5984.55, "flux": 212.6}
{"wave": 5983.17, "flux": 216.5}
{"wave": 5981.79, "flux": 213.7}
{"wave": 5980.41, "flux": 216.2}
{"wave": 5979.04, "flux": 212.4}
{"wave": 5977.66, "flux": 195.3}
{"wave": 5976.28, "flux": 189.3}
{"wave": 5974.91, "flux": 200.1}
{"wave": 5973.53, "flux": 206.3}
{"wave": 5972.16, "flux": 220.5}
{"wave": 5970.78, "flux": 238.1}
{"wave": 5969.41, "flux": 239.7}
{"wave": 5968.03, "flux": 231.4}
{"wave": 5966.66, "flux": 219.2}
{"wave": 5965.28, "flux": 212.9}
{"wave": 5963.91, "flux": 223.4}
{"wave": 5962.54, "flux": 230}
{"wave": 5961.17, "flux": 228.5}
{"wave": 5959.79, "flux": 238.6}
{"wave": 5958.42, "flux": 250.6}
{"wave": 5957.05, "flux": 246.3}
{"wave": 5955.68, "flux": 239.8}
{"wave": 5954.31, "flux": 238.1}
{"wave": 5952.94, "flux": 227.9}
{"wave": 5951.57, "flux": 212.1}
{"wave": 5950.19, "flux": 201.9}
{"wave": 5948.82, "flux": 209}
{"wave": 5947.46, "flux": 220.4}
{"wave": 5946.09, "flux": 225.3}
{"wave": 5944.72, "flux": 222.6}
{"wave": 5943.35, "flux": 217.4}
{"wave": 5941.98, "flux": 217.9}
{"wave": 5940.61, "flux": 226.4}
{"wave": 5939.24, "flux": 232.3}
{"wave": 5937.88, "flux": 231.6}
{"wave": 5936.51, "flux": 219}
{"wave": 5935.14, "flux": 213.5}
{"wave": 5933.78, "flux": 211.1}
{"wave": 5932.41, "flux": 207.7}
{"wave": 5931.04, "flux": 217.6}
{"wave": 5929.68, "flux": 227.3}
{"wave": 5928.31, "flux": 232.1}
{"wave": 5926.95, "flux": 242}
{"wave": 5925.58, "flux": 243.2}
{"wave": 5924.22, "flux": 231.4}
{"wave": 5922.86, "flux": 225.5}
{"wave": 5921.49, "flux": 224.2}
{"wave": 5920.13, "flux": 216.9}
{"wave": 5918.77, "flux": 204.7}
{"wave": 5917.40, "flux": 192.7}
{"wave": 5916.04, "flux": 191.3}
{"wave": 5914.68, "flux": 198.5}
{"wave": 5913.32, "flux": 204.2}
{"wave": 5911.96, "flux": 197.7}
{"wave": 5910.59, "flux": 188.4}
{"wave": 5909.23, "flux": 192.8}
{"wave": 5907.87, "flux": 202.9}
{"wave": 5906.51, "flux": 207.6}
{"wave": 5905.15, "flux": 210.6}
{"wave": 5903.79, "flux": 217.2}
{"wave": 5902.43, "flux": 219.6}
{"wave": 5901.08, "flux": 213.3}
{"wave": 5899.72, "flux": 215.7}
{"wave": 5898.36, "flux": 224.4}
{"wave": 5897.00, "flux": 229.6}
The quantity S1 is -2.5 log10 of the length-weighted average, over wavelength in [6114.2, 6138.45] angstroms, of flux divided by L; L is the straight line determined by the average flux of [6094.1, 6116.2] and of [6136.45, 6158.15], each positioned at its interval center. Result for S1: 0.08 mag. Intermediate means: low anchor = 217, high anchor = 223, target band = 205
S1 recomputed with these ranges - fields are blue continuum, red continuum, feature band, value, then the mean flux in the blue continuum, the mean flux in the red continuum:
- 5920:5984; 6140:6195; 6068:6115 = 0.017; 223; 221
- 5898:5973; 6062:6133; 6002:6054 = -0.020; 220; 213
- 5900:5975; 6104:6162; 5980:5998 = 0.026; 219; 214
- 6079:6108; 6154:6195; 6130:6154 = -0.026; 220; 220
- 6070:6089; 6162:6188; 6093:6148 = 0.022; 218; 220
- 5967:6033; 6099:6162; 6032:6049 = -0.047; 215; 214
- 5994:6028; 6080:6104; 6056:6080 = 0.024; 215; 221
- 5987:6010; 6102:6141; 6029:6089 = -0.034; 213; 210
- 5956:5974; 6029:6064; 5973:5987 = 0.103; 230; 219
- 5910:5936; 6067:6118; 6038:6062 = -0.036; 214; 216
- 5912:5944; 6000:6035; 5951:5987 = -0.023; 218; 216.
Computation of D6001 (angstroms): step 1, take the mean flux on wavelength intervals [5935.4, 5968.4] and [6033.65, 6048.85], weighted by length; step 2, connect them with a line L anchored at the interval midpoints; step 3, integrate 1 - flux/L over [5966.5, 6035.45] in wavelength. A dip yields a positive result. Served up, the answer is 3.5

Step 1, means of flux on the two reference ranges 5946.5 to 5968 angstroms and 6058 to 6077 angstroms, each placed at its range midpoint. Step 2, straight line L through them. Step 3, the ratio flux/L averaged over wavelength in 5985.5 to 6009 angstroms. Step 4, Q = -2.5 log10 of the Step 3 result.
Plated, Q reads 0.05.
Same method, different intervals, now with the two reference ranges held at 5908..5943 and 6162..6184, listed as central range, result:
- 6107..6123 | 0.09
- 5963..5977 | -0.01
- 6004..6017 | -0.01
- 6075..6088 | -0.02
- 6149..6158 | 0.03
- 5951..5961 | -0.10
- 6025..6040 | 0.03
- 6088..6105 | 0.00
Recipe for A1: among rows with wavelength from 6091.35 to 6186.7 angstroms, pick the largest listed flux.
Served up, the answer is 241.4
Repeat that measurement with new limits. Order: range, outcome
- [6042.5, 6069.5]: 245.7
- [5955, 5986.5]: 250.6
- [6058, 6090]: 231.3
